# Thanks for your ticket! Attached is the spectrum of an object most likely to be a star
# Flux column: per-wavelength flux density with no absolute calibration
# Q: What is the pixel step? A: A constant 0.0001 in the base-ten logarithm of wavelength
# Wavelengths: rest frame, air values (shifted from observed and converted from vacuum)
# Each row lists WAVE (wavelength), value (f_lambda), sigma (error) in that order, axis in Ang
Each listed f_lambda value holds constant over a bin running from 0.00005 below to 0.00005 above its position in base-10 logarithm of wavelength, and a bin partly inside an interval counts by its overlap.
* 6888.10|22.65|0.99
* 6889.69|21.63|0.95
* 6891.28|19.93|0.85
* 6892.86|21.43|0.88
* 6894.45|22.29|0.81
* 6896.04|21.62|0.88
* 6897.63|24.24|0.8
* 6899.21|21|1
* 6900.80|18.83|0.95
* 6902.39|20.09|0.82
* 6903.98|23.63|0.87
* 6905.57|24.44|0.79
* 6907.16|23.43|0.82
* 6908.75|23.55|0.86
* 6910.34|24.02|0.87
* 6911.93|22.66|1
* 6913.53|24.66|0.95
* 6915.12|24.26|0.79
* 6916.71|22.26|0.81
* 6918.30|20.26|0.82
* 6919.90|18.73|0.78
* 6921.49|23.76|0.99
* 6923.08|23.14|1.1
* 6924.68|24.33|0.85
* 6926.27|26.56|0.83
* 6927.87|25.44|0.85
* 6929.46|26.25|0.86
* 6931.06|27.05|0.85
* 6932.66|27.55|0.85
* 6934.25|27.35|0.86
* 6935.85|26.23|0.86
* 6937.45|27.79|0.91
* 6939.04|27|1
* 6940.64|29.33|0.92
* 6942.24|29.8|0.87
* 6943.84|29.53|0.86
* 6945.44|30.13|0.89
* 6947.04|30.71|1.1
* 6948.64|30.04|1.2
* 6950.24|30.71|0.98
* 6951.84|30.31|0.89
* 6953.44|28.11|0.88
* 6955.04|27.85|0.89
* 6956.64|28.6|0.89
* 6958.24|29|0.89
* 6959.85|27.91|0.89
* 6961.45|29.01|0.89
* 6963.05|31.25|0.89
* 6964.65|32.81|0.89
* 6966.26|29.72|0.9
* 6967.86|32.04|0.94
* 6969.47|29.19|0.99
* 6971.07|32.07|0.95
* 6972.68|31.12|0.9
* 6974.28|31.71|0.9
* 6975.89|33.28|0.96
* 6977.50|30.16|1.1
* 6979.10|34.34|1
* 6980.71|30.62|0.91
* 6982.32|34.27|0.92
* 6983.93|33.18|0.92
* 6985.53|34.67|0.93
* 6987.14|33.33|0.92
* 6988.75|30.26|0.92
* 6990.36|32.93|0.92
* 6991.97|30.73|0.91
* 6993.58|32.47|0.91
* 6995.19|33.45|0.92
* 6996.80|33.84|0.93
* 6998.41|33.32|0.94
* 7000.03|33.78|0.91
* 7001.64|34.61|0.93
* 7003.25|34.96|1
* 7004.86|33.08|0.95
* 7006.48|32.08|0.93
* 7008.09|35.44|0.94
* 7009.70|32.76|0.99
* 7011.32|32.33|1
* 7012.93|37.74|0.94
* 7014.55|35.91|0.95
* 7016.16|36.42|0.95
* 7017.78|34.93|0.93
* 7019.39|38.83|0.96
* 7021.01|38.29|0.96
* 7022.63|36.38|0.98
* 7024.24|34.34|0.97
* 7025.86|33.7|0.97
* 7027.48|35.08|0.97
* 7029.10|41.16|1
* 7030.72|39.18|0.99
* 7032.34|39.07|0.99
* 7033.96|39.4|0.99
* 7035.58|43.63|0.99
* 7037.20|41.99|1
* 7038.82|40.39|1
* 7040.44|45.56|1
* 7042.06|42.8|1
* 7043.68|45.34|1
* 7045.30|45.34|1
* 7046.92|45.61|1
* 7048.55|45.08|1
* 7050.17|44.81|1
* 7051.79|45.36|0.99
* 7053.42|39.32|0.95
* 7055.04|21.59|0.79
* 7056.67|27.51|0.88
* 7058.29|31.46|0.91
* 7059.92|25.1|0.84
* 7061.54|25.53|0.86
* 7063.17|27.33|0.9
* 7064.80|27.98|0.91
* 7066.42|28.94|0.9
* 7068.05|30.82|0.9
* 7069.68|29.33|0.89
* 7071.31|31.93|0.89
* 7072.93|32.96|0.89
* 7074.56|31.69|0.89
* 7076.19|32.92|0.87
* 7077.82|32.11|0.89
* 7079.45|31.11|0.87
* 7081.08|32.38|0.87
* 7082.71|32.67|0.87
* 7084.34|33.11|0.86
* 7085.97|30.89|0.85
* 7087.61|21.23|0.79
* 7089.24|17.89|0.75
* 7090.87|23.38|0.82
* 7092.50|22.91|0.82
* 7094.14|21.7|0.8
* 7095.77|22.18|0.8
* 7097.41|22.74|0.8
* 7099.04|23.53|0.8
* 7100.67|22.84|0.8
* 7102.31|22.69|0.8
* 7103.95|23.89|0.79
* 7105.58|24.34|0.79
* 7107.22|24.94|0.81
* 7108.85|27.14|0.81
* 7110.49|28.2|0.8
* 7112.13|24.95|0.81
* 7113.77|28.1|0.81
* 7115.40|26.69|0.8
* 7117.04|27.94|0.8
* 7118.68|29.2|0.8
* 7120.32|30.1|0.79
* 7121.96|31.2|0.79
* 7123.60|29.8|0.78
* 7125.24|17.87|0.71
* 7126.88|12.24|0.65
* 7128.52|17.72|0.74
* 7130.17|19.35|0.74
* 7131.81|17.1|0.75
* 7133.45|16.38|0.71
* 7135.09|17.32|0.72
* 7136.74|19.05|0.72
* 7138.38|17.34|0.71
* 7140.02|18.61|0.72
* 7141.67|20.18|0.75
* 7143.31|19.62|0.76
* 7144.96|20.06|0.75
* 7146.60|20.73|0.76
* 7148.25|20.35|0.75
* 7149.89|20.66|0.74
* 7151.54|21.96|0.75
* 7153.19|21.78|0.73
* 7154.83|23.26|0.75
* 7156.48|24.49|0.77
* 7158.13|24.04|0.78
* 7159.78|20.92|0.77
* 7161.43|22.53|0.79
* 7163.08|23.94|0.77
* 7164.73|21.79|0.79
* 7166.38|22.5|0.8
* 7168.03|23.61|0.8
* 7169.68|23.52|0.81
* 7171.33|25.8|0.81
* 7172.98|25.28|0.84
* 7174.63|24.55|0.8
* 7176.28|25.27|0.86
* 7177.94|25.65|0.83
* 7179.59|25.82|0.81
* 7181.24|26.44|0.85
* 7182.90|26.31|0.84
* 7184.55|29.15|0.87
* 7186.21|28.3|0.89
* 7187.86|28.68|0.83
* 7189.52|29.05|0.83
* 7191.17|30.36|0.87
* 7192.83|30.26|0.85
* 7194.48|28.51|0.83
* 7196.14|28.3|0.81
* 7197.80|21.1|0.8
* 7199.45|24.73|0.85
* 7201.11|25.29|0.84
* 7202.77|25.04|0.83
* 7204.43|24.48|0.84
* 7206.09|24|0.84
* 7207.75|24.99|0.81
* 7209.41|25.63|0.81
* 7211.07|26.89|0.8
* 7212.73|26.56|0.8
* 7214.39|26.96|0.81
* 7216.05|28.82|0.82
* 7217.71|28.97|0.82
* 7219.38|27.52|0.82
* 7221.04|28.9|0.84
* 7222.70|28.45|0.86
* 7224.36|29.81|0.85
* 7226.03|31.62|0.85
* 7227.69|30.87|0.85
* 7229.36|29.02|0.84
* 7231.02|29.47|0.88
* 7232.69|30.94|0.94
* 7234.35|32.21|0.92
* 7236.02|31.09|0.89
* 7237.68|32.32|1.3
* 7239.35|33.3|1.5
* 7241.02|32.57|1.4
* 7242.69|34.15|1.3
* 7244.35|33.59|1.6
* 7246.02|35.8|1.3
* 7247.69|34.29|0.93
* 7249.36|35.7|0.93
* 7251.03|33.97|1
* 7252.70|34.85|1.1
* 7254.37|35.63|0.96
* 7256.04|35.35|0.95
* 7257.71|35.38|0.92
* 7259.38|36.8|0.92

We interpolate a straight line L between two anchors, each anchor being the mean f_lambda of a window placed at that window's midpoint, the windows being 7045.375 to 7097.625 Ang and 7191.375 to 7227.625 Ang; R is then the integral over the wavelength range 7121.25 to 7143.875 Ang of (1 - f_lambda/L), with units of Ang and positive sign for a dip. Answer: 7.5 Ang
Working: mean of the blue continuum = 30.6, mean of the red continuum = 27.1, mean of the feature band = 19.5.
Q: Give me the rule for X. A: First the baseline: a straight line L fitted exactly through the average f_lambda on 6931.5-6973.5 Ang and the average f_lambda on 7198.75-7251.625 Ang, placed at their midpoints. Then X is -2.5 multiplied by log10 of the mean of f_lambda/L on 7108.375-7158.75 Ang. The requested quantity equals 0.304 mag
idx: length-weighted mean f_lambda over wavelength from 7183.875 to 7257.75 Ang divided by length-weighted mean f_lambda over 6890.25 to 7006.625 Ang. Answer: 1.06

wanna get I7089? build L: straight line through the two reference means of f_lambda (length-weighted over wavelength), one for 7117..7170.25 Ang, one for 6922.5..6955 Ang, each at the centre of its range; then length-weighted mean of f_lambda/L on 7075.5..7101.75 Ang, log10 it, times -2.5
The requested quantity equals -0.13 mag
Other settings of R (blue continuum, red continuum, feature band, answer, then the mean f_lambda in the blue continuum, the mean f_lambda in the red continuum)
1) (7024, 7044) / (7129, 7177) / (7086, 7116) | 5.5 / 40.2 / 21.4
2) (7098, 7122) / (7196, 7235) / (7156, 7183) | 2.7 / 26.2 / 27.5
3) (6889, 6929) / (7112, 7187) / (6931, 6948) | -4.3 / 22.7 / 23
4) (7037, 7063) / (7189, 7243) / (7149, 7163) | 4.1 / 37.9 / 28.5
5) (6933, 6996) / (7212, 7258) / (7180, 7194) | 1.3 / 30.6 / 31.7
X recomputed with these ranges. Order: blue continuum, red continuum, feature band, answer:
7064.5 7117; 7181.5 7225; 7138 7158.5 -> 0.278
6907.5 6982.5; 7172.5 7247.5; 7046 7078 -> -0.170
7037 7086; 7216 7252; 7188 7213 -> 0.216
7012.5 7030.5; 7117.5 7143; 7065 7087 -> -0.096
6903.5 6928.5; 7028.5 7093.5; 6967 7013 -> -0.139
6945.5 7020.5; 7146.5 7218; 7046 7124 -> -0.013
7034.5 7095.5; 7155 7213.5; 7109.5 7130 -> 0.180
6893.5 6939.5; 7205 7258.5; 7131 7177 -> 0.331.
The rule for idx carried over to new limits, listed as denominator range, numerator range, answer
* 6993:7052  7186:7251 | 0.77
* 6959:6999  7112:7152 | 0.68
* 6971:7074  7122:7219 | 0.68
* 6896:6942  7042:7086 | 1.40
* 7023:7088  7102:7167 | 0.64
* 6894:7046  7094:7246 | 0.82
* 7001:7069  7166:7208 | 0.72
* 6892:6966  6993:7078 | 1.38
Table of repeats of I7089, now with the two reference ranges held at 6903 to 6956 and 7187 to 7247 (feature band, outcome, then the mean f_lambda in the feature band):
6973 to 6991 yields -0.22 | 32.6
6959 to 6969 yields -0.15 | 30.4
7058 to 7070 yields -0.03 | 28.1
